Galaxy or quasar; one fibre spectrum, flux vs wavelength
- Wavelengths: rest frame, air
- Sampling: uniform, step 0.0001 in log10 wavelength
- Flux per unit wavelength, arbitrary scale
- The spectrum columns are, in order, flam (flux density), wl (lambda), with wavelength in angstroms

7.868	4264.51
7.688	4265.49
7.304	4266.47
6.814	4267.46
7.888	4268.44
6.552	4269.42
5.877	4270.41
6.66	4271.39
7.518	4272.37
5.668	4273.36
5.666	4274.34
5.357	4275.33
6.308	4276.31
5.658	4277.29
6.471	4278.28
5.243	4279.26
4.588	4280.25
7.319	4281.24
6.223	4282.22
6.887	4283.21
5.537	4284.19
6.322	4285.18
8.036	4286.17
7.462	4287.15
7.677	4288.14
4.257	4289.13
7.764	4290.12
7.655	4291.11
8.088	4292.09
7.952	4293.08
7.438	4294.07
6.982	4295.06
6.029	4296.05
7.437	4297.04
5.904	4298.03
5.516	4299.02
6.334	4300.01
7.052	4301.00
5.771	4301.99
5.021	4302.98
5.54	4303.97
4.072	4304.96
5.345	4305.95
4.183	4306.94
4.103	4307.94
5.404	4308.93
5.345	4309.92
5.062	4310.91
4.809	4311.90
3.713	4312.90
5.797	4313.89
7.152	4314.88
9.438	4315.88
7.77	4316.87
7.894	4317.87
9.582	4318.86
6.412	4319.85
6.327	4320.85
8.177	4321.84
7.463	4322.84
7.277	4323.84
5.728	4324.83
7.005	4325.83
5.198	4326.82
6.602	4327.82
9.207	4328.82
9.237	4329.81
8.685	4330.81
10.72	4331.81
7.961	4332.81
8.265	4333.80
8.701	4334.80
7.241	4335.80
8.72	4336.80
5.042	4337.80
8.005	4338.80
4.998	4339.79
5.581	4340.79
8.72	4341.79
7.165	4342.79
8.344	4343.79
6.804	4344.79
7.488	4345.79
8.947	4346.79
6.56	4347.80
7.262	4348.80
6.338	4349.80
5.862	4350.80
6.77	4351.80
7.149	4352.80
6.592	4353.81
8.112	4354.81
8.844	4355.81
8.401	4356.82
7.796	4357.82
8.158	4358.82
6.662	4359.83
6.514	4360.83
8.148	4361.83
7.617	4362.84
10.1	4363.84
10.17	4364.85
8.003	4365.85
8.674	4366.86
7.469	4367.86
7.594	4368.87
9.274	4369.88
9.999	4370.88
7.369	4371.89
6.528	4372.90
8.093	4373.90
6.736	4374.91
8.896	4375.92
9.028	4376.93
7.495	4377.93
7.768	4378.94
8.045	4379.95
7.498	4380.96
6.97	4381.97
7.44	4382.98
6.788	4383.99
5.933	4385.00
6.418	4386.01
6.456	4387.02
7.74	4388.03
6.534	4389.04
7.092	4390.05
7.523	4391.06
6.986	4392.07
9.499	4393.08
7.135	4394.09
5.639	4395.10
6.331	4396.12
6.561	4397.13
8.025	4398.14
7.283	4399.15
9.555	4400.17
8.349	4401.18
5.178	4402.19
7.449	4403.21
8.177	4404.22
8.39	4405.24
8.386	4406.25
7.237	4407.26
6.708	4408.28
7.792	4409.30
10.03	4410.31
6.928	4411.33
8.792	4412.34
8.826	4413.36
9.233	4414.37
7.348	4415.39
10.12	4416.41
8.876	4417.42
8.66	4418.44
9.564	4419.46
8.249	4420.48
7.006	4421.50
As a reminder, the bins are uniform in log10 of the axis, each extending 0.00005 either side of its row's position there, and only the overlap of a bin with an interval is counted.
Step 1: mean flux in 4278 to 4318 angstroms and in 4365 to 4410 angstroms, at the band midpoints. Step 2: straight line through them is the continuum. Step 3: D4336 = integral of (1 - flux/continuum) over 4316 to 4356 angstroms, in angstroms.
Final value -4.0 angstroms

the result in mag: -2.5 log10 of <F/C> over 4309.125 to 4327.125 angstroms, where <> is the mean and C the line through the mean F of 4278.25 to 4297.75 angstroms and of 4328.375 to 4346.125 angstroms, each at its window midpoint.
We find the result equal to 0.12 mag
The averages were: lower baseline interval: 6.77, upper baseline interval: 7.83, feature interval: 6.67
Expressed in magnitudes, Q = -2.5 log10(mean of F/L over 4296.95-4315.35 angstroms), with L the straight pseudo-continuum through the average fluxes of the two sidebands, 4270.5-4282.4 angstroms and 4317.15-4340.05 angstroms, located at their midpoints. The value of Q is 0.27 mag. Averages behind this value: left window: 6.05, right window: 7.61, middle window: 5.41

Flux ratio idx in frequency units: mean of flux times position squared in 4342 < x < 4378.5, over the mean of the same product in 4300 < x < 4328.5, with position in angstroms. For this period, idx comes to 1.3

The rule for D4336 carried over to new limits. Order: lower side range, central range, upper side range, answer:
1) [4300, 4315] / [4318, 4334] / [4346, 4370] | -4.1 angstroms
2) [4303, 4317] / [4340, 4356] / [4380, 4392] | -2.5 angstroms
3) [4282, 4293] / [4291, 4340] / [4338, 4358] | 2.1 angstroms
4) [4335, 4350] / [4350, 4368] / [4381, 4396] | -1.8 angstroms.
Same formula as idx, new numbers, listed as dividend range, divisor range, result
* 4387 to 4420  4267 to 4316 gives 1.34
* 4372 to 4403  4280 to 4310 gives 1.22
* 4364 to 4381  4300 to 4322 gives 1.39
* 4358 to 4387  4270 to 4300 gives 1.25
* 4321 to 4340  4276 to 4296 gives 1.16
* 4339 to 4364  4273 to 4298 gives 1.16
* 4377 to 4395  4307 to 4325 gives 1.16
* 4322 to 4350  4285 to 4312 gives 1.23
